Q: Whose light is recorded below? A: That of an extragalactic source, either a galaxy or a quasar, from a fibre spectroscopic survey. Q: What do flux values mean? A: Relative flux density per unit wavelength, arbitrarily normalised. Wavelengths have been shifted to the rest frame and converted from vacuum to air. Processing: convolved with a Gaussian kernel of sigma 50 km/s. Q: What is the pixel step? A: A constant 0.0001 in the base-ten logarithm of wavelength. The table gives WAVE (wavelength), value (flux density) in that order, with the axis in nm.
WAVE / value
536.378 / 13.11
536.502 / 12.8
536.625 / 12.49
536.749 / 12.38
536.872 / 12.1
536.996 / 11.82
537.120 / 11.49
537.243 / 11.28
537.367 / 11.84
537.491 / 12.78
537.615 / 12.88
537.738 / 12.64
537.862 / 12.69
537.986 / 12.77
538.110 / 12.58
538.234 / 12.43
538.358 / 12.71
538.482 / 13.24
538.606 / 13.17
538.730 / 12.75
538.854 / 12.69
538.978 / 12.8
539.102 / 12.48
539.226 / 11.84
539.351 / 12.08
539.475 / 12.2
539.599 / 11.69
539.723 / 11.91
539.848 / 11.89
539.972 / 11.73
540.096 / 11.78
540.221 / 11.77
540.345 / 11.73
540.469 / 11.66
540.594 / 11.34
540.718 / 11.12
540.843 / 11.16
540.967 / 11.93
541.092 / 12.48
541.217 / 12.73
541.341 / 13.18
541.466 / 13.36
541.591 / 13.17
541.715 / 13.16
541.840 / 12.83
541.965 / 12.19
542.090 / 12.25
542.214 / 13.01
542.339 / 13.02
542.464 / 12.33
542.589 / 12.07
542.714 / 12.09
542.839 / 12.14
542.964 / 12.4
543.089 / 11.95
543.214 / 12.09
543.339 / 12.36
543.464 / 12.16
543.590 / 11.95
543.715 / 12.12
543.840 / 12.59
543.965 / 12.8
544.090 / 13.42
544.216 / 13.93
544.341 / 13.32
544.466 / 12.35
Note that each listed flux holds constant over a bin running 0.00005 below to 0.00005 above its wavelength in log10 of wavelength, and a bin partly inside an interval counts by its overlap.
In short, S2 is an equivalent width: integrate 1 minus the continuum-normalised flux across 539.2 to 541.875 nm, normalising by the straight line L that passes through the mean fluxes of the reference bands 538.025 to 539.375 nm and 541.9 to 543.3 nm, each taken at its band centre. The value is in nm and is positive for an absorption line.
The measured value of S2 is 0.08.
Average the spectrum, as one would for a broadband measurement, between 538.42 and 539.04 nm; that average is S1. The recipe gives 12.9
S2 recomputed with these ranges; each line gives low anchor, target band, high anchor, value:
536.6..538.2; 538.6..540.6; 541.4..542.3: 0.08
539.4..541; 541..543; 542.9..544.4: -0.08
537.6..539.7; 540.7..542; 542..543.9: -0.01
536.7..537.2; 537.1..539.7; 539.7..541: -0.14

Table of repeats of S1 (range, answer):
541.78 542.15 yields 12.4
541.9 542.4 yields 12.6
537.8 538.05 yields 12.7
